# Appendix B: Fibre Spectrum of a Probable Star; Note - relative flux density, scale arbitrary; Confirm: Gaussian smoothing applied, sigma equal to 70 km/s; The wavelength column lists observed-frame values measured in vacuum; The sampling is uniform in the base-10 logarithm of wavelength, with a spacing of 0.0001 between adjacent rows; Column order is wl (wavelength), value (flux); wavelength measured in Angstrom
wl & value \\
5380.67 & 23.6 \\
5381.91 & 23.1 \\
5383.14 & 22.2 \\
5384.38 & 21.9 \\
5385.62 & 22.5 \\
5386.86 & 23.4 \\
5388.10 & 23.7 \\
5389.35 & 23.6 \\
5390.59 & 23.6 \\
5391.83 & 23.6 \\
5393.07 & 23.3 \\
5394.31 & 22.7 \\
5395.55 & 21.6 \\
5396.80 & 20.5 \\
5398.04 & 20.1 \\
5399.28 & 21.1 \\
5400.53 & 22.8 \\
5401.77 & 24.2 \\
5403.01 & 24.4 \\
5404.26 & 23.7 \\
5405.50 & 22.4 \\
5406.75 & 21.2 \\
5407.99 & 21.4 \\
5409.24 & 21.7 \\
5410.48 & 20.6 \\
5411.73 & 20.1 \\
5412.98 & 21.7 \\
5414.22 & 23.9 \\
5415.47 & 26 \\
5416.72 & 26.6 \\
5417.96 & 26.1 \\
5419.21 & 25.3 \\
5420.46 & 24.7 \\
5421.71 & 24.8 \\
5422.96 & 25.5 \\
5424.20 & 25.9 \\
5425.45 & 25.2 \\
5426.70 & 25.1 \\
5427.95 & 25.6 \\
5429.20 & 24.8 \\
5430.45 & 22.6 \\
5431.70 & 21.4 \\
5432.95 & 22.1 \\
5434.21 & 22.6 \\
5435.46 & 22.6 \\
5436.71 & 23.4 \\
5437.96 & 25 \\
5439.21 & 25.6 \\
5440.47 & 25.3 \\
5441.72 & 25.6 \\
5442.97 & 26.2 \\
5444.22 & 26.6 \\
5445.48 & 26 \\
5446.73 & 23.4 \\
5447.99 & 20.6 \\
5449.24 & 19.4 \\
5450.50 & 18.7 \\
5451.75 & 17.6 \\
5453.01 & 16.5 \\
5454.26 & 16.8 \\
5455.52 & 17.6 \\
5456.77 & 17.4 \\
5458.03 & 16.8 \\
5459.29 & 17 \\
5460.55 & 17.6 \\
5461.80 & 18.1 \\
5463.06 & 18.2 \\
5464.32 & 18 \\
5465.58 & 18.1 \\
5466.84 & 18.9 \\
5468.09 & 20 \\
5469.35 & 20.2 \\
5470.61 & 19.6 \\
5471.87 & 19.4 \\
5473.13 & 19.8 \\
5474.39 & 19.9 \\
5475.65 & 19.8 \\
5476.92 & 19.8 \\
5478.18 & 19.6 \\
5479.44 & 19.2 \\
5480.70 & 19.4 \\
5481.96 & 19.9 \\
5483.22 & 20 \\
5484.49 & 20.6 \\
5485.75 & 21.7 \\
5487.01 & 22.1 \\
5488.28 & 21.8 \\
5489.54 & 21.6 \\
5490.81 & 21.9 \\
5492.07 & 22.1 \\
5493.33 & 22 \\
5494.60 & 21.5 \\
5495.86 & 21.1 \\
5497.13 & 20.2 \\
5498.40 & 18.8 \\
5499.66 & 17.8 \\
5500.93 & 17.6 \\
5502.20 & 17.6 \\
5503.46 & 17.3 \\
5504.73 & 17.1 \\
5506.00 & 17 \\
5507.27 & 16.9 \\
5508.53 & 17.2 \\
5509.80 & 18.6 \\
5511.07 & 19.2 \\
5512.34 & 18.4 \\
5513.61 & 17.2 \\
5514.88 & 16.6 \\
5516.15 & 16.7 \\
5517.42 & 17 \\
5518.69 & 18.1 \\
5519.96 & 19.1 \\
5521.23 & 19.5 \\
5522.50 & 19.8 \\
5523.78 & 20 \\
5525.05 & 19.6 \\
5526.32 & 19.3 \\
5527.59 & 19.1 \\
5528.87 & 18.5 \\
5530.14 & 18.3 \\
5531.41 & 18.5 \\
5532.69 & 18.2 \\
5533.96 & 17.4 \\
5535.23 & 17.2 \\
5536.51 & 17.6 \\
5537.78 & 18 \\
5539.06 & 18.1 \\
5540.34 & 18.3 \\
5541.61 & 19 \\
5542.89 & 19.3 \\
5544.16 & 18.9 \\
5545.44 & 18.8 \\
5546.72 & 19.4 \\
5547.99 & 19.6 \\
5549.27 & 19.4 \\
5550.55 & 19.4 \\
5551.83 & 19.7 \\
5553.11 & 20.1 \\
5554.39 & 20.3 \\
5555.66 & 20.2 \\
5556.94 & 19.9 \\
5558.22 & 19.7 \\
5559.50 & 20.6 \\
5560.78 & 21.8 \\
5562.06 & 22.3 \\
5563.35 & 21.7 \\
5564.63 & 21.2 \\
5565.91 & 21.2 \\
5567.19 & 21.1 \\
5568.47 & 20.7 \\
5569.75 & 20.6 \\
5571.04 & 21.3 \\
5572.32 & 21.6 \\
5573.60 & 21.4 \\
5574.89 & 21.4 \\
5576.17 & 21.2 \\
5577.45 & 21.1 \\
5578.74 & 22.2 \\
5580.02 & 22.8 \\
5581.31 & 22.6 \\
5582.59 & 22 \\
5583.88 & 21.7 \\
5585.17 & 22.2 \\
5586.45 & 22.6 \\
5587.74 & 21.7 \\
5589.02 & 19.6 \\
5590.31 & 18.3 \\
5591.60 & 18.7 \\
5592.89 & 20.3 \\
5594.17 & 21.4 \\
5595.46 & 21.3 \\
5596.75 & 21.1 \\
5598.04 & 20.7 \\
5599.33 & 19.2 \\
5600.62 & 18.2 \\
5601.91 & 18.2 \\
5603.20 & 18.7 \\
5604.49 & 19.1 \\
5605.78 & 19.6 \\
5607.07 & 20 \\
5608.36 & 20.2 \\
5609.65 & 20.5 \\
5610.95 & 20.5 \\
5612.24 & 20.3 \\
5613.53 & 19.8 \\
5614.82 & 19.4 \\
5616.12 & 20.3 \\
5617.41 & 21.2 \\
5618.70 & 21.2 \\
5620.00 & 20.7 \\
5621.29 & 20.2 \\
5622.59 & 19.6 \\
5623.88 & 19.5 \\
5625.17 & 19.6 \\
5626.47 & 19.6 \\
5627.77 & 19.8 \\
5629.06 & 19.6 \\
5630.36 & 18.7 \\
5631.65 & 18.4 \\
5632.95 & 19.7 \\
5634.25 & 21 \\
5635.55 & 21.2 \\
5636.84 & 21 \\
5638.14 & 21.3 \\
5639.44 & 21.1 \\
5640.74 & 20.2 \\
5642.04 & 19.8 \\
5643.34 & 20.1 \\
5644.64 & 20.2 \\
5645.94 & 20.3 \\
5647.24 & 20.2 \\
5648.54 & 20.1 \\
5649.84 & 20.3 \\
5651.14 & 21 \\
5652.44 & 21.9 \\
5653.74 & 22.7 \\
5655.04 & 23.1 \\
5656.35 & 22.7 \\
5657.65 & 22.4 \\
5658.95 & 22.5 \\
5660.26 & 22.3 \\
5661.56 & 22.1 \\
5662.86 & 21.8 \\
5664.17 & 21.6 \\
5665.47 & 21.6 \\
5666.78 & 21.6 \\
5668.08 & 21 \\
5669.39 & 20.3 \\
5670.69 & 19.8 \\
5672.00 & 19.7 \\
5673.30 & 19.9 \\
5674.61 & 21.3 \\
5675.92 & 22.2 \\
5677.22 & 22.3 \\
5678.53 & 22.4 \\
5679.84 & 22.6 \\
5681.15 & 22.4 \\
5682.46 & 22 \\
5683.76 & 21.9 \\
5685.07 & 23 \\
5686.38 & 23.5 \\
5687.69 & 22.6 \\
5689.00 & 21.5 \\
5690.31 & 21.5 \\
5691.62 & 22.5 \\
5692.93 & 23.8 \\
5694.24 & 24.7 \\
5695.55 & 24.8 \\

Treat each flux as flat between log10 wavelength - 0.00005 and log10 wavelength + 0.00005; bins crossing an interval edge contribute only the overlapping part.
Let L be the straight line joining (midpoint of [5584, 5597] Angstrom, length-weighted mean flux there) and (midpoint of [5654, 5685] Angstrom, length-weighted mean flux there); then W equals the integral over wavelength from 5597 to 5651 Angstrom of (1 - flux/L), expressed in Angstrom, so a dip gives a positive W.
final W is 3.00 Angstrom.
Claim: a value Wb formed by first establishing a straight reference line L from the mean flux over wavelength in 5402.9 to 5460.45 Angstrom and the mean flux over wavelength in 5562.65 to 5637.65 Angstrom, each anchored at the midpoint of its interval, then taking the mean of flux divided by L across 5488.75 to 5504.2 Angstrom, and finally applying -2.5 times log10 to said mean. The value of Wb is 0.096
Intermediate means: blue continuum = 22.6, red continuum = 20.5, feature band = 20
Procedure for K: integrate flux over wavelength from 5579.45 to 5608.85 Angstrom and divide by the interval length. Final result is 20.4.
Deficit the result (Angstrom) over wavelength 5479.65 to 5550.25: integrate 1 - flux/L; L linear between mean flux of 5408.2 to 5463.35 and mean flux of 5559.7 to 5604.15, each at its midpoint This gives 8.4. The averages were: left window 22.4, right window 20.9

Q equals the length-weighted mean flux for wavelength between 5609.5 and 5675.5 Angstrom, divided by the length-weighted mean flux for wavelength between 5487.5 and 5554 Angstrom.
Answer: 1.1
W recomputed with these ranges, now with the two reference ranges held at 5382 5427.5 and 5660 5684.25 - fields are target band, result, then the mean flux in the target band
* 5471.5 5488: 1.9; 20.1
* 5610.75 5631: 1.7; 20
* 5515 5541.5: 4.8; 18.4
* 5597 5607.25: 1.3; 19.2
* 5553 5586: 1.3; 21.3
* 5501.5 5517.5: 3.6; 17.5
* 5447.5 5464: 3.7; 17.9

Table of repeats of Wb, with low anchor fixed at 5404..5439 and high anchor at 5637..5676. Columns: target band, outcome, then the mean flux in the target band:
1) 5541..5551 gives 0.16 mag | 19.2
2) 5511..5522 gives 0.25 mag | 17.9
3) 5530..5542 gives 0.24 mag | 18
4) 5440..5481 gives 0.17 mag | 19.9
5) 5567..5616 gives 0.06 mag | 20.6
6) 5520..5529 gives 0.16 mag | 19.4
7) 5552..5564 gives 0.08 mag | 20.7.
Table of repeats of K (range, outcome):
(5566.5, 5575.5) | 21.2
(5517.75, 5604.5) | 20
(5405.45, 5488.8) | 21.6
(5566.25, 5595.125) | 21.2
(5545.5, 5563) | 20.2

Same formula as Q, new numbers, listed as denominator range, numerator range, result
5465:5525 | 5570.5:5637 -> 1.06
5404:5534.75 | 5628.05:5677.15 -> 1.02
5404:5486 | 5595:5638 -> 0.92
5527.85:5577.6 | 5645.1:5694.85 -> 1.10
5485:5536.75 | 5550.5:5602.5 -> 1.10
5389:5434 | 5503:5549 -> 0.79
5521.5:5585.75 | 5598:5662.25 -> 1.02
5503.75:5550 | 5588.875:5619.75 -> 1.09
